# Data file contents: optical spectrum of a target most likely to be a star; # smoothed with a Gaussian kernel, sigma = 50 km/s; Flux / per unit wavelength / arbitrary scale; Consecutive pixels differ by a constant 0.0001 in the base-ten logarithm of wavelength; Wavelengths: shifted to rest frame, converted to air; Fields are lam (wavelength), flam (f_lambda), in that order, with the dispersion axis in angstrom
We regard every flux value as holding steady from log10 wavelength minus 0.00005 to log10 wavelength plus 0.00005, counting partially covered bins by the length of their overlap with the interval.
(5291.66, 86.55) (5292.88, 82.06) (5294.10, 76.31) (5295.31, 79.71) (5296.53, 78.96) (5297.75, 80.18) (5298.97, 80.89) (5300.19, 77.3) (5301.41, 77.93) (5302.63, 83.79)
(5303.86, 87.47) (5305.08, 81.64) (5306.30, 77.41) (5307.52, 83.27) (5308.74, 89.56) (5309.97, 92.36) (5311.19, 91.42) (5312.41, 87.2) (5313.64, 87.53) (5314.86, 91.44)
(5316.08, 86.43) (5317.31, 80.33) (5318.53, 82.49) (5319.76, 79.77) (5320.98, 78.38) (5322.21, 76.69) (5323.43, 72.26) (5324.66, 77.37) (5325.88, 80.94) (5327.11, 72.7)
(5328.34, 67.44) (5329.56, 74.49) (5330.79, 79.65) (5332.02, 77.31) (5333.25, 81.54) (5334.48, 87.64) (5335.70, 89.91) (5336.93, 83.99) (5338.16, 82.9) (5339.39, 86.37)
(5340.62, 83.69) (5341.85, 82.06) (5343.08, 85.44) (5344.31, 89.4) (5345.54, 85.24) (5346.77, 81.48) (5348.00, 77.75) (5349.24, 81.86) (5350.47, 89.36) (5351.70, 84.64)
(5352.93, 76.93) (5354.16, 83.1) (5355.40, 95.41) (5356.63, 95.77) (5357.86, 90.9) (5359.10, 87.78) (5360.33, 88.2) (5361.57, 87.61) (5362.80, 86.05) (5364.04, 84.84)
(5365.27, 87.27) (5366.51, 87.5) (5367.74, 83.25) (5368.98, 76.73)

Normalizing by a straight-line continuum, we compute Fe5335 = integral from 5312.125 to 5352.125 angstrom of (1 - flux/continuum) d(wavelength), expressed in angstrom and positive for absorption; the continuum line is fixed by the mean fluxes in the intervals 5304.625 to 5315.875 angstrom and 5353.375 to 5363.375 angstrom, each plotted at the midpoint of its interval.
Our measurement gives 2.74 angstrom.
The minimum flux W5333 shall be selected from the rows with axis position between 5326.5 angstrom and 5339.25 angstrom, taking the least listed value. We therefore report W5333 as 67.44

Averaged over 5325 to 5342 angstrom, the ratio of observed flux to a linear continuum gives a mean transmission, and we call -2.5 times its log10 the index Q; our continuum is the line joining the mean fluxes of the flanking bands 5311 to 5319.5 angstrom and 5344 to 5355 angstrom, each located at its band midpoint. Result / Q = 0.052 mag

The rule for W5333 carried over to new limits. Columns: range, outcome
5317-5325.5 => 72.26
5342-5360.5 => 76.93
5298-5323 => 76.69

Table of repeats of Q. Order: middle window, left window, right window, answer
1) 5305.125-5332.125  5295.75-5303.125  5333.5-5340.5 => 0.02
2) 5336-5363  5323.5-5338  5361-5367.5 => -0.03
